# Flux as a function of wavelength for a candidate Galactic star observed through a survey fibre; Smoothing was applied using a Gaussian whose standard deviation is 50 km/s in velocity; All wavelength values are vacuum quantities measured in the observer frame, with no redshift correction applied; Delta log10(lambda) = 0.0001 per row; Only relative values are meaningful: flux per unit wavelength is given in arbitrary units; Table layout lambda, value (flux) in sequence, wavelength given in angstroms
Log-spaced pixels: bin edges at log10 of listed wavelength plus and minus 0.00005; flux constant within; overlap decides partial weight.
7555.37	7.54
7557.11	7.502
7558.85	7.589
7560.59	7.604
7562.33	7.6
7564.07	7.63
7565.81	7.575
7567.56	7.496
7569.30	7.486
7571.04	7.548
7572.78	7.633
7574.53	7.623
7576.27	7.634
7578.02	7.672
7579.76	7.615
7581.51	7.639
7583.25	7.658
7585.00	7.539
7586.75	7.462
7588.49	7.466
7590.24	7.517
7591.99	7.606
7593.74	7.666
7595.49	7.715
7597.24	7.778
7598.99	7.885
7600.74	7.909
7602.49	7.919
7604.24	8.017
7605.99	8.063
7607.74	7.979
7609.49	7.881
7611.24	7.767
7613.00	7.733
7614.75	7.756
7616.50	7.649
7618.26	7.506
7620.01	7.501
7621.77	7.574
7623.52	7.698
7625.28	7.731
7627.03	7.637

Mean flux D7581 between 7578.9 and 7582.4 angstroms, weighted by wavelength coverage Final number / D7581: 7.63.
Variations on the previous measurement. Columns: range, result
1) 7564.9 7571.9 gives 7.53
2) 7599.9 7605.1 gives 7.95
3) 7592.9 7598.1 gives 7.72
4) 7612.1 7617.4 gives 7.7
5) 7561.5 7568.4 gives 7.57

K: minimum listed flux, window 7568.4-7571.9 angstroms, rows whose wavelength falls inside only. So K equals 7.486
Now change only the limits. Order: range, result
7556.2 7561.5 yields 7.502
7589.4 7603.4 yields 7.517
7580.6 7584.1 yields 7.639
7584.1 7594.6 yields 7.462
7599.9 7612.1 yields 7.767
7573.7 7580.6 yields 7.615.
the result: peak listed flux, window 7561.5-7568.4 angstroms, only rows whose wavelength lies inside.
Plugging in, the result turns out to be 7.63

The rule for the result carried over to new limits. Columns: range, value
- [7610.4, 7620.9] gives 7.767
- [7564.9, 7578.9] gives 7.672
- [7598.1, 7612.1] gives 8.063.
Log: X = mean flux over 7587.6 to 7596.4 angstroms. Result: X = 7.59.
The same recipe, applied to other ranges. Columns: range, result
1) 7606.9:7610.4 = 7.94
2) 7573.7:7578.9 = 7.65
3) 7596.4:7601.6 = 7.86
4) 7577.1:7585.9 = 7.62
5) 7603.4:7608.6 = 8.02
